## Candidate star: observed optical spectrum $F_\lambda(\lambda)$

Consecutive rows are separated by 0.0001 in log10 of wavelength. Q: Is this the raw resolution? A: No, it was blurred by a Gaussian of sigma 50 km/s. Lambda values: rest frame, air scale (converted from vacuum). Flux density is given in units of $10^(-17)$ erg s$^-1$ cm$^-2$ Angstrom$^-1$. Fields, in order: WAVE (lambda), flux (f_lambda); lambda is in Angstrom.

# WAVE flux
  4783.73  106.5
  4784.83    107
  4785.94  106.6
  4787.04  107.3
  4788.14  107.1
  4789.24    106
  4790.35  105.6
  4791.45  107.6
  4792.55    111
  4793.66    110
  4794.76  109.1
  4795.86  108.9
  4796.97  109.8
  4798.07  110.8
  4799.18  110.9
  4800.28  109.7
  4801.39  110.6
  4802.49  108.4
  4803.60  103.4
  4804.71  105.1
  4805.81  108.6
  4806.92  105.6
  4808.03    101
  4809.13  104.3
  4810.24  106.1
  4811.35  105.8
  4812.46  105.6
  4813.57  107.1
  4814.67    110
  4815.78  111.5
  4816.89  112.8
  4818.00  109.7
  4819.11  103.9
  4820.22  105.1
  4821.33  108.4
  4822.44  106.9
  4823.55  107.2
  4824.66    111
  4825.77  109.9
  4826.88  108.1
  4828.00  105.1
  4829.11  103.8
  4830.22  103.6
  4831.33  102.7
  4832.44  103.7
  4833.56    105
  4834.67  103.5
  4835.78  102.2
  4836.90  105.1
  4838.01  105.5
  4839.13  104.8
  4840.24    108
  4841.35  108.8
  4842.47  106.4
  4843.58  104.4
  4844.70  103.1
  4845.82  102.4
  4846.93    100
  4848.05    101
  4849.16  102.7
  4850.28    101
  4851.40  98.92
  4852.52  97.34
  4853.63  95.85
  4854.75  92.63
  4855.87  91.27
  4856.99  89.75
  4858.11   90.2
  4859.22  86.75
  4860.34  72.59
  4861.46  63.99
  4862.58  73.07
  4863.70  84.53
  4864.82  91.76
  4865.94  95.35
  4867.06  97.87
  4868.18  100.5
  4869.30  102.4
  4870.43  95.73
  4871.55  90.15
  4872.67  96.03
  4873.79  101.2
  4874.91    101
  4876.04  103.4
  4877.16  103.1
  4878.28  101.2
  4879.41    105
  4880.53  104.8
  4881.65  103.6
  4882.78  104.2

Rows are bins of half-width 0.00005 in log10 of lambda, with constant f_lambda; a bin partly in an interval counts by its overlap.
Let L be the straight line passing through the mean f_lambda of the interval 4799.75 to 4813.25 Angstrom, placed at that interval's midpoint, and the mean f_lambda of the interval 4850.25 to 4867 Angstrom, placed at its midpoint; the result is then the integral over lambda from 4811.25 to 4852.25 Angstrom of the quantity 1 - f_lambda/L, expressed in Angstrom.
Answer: -3.4 Angstrom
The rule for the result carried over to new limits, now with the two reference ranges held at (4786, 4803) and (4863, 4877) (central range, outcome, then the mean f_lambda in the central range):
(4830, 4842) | -0.3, 105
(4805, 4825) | -0.3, 107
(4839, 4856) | -0.2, 101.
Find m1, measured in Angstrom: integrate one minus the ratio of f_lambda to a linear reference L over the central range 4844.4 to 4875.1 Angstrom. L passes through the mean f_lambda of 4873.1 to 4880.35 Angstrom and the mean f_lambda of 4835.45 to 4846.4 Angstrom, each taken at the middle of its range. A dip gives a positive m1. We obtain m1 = 3.07 Angstrom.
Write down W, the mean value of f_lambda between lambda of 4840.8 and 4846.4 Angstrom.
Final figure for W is 105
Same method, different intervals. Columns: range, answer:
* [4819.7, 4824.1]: 107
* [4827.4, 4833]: 104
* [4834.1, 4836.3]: 103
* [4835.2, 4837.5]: 104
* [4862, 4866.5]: 86.1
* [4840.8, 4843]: 107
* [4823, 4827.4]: 109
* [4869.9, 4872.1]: 93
